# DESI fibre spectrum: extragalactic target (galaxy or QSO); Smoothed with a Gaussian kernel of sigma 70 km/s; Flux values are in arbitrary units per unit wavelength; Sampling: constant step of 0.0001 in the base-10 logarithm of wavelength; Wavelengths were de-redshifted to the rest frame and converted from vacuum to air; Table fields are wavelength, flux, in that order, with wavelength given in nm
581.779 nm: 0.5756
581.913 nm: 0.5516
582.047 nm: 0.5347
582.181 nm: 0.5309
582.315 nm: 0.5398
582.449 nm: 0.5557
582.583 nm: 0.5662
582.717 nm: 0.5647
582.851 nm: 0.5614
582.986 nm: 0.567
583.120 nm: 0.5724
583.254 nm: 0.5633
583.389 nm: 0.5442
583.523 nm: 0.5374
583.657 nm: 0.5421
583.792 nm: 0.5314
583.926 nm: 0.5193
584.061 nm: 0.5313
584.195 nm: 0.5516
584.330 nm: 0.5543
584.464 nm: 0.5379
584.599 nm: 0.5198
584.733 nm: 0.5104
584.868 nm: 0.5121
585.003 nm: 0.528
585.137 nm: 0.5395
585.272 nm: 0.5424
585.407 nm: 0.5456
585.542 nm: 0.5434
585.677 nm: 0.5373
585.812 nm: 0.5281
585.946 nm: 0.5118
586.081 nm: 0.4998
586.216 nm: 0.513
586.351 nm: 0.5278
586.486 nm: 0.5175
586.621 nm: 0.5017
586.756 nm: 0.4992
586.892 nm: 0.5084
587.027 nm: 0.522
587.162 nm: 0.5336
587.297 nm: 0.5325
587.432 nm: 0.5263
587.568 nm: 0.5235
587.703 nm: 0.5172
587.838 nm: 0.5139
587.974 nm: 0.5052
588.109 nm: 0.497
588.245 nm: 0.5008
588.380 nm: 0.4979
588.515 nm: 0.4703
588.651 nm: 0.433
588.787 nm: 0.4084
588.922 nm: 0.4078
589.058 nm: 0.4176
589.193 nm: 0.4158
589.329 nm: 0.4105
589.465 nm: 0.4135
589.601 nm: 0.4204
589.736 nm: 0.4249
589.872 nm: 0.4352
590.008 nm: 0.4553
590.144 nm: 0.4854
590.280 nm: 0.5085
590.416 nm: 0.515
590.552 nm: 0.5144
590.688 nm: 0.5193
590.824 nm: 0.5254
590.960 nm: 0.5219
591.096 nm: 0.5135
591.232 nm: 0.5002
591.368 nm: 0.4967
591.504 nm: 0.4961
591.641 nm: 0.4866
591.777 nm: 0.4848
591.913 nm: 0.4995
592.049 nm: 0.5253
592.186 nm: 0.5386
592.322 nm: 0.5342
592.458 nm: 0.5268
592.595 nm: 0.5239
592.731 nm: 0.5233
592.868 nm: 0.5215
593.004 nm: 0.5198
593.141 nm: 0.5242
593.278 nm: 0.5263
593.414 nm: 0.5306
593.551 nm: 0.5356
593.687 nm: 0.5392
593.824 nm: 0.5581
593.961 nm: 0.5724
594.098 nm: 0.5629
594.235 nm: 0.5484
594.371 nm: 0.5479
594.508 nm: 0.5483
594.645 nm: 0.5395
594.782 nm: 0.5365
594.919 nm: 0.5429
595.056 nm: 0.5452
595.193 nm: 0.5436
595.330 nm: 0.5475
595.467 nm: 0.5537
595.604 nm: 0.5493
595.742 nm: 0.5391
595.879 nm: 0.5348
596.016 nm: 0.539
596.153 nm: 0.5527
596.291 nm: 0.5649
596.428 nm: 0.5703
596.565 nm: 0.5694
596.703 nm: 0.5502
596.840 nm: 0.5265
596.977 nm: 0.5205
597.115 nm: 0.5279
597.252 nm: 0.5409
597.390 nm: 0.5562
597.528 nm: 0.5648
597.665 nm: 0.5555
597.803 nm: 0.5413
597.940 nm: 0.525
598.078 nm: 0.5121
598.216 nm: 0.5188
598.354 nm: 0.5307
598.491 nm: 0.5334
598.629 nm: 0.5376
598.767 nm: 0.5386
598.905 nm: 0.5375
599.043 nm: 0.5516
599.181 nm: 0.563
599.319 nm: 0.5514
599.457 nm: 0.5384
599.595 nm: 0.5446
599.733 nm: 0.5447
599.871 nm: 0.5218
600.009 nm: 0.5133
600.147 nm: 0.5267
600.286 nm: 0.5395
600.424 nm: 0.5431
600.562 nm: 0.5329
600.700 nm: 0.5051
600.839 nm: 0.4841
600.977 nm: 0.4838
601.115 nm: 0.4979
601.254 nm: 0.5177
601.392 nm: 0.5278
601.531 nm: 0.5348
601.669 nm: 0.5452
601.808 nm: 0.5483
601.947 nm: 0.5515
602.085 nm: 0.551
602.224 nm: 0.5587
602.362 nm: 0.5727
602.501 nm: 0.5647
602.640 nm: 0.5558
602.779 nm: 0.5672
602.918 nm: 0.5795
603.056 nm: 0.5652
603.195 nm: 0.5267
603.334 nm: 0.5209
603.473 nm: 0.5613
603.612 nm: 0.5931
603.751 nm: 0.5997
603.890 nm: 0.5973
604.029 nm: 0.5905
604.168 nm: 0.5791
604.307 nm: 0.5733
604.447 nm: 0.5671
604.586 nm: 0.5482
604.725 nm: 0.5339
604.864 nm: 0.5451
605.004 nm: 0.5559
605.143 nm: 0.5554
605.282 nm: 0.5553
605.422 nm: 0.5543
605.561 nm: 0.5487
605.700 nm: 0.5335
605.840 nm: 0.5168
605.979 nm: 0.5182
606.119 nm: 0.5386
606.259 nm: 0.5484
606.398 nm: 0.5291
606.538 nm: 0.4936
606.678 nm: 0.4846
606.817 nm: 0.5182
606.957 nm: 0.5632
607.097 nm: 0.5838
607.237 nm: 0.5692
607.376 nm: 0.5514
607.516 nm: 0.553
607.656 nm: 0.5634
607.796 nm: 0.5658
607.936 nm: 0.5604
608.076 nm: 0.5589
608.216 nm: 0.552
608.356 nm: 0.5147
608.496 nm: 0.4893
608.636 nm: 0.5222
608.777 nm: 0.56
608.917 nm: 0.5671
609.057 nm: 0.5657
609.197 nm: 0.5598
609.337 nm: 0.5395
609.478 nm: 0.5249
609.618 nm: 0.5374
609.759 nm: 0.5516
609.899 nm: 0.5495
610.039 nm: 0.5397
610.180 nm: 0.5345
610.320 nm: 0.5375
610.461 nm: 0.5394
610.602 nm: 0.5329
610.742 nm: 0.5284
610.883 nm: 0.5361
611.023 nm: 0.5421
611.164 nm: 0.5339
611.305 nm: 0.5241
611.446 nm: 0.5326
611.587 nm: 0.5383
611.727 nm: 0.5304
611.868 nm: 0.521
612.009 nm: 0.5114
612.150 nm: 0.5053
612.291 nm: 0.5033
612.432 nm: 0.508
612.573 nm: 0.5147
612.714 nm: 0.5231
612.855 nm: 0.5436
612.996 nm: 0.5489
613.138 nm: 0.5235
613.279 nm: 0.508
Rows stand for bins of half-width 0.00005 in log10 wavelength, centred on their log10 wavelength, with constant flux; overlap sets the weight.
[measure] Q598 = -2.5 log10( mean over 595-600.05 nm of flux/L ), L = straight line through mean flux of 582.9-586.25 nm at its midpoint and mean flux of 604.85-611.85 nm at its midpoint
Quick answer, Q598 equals -0.01 mag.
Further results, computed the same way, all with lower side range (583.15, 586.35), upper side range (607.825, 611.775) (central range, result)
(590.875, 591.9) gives 0.07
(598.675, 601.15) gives 0.02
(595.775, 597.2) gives -0.02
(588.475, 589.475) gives 0.26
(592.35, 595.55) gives -0.01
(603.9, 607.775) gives -0.02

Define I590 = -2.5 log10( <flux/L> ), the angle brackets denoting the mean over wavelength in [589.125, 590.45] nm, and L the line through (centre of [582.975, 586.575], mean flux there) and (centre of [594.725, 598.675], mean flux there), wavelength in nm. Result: 0.201 mag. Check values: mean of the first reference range 0.534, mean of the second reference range 0.542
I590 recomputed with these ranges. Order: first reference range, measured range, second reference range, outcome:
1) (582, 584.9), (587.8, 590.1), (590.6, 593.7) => 0.177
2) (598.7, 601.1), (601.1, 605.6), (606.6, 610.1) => -0.040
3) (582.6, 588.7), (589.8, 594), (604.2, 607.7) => 0.036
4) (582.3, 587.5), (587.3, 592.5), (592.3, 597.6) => 0.115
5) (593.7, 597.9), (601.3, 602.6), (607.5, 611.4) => -0.009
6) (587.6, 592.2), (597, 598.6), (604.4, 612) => -0.065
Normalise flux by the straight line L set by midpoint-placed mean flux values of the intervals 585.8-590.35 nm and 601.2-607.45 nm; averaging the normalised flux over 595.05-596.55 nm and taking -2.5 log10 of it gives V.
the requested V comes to -0.07 mag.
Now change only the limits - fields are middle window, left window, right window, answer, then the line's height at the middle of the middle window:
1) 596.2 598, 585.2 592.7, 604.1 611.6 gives -0.06 mag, 0.516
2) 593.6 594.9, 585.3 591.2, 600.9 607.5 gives -0.08 mag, 0.513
